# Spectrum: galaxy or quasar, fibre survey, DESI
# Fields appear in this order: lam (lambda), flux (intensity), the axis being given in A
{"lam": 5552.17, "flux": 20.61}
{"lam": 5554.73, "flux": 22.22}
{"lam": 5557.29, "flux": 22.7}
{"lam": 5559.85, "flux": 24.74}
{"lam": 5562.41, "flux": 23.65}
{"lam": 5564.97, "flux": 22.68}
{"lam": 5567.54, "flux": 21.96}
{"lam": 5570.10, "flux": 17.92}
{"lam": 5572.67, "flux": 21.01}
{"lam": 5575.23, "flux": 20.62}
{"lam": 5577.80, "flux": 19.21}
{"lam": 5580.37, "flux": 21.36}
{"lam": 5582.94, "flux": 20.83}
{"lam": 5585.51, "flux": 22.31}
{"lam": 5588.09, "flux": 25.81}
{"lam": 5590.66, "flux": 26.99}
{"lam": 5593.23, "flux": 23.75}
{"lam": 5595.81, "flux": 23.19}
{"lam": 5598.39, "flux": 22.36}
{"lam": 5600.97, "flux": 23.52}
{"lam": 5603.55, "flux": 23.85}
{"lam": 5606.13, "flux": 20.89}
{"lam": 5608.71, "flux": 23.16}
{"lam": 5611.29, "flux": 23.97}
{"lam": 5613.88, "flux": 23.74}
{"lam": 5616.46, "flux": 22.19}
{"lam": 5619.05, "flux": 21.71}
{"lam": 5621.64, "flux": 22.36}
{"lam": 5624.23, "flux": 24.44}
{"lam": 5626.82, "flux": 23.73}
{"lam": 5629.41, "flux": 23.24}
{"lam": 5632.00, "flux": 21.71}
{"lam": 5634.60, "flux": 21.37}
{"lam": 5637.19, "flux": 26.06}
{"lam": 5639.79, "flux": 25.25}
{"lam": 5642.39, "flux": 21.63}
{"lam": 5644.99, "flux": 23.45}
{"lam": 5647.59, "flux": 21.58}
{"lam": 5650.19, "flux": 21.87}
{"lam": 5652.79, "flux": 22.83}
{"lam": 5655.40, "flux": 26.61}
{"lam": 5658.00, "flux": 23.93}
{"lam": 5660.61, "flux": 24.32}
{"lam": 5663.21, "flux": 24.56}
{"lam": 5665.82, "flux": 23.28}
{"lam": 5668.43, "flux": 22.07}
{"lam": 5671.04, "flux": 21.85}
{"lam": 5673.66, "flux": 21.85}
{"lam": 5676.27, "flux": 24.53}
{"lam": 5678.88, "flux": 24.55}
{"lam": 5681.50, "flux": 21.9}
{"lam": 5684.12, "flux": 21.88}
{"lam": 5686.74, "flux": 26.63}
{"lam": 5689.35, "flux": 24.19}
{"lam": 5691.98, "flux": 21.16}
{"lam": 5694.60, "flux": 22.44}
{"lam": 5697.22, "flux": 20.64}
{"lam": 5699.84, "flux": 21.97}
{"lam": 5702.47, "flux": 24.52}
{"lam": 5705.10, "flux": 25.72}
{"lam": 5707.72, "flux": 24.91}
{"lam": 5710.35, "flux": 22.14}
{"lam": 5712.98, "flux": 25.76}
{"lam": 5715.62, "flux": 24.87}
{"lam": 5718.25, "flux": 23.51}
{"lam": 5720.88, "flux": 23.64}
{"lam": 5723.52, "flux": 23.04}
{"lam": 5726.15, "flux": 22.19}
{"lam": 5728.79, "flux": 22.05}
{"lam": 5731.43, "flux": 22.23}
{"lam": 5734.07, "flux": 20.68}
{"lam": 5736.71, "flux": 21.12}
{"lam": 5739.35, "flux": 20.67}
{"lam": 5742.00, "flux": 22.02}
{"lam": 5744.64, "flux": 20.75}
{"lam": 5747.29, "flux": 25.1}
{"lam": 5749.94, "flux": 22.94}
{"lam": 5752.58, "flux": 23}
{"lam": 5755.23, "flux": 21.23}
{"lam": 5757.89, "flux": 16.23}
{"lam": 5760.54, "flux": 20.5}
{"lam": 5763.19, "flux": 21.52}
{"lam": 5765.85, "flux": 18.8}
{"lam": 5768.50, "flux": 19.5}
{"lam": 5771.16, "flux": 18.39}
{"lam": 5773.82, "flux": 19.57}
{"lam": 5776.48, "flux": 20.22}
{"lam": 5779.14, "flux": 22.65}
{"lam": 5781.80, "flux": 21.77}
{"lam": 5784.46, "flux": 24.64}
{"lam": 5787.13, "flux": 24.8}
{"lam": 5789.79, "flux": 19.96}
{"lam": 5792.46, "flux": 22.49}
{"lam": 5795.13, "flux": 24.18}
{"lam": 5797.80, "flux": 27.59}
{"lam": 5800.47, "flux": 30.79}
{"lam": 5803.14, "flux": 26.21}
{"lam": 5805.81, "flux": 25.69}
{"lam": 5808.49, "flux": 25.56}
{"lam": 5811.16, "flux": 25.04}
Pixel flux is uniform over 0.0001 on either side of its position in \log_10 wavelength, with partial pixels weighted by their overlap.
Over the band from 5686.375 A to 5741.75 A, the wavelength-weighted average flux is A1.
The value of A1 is 23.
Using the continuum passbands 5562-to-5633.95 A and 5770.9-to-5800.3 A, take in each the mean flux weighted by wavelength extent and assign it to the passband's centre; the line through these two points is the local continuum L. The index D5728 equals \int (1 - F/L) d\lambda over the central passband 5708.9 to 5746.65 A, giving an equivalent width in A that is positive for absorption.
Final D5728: 0.4 A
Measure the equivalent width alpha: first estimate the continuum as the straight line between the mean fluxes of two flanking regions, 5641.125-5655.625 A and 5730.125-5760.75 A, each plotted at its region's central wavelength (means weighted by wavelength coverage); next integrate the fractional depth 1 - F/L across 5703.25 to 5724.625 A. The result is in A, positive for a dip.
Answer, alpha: -2.3 A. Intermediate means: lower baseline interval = 22.7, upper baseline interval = 21.4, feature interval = 24.2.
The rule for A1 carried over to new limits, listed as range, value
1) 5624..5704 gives 23.2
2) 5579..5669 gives 23.3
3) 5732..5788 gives 21.2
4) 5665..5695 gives 23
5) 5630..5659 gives 23.3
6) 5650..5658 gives 24.1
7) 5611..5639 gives 23.1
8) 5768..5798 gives 22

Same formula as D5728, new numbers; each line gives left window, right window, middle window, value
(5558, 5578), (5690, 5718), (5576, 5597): -0.95 A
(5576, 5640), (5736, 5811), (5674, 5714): -1.28 A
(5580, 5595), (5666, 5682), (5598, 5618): 0.41 A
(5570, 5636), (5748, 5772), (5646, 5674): -1.81 A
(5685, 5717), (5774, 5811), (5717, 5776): 6.61 A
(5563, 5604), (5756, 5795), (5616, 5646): -1.56 A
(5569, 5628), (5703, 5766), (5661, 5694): -1.13 A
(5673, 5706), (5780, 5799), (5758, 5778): 3.33 A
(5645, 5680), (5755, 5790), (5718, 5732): -0.57 A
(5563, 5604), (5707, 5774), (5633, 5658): -1.47 A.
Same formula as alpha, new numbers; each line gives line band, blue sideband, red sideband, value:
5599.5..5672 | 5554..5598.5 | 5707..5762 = -2.69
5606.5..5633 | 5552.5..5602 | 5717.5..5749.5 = -0.70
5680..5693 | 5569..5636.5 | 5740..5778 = -1.00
